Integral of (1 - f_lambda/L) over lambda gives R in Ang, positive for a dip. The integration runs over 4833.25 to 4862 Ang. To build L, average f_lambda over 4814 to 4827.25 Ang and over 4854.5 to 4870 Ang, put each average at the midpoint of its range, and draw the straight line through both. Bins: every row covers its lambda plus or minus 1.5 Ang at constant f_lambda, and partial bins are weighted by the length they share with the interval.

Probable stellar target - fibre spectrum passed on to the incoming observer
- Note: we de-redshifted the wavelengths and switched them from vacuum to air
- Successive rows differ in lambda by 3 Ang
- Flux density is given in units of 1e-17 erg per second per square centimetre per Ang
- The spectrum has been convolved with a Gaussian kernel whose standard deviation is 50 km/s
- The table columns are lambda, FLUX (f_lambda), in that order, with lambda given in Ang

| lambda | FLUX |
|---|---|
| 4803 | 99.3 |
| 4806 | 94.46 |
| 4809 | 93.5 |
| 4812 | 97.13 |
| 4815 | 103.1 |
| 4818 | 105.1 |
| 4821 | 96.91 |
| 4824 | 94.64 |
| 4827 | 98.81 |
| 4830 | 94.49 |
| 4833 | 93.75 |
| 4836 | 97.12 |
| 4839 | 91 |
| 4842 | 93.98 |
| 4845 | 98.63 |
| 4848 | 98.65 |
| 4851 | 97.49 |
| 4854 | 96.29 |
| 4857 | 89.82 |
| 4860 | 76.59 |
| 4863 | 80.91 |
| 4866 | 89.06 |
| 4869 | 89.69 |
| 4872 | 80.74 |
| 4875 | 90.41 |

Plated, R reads -0.8 Ang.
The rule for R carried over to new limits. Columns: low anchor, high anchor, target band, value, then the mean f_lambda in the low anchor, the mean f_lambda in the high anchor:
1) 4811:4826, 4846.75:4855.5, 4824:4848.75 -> 0.7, 99.4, 97.4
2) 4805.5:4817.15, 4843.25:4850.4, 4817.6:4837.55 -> 0.2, 97.7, 98.3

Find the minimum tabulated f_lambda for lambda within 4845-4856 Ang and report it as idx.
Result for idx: 96.29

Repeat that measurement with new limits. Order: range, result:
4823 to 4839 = 91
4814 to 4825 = 94.64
